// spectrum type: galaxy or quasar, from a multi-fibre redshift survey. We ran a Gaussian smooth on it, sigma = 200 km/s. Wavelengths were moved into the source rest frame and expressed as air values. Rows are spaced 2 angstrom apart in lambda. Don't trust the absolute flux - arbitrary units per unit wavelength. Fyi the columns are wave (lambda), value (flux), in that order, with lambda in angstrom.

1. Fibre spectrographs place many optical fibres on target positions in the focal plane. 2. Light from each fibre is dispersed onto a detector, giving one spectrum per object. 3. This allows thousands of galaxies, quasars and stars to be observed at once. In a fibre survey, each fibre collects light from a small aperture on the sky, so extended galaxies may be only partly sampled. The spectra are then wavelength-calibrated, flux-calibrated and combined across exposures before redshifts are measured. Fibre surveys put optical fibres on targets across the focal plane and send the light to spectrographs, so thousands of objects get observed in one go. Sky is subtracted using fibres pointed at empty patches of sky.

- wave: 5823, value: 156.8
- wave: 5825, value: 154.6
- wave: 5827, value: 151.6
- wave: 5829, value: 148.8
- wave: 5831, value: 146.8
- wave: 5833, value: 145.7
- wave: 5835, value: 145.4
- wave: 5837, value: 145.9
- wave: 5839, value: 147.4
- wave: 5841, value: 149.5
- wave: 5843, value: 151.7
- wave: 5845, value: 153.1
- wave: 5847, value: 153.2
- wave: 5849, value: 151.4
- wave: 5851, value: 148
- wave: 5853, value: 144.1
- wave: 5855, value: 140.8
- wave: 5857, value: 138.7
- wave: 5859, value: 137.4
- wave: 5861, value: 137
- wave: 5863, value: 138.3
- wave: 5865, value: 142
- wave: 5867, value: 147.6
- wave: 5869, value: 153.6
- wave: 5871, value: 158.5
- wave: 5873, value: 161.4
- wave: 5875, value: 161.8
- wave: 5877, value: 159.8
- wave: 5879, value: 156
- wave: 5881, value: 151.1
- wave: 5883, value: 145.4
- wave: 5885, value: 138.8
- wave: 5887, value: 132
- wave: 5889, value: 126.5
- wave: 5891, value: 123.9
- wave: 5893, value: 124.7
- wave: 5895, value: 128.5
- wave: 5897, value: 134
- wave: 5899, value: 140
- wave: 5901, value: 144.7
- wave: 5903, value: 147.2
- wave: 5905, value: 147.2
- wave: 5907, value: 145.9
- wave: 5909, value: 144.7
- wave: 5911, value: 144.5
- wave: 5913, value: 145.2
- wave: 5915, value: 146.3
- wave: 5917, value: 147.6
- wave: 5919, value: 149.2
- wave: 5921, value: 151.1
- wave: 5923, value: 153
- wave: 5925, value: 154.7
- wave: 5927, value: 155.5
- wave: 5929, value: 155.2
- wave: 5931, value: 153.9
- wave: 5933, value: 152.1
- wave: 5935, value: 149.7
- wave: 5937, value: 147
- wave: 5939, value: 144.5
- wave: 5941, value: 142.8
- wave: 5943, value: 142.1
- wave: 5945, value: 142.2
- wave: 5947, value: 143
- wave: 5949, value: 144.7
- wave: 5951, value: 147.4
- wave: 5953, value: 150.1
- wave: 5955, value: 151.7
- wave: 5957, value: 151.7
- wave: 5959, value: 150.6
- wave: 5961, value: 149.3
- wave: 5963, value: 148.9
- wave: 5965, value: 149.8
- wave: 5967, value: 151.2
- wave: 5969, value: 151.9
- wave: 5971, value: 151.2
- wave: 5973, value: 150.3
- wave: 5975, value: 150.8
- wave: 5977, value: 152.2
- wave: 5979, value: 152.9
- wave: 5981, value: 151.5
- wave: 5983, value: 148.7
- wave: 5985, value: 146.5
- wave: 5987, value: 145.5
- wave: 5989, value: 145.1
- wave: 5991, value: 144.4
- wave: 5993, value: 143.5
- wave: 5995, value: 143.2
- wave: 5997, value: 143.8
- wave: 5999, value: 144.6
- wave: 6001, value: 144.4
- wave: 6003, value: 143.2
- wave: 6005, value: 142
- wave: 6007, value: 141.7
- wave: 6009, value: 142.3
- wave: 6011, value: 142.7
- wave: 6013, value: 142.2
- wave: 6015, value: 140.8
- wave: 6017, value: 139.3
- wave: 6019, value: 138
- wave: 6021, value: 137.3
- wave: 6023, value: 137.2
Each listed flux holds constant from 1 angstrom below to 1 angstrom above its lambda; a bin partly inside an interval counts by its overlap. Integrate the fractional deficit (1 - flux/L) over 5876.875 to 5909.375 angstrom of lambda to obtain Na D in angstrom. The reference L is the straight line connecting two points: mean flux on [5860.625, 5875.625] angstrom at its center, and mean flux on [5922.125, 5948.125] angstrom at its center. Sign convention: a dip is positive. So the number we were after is 2.1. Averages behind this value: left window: 150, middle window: 140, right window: 149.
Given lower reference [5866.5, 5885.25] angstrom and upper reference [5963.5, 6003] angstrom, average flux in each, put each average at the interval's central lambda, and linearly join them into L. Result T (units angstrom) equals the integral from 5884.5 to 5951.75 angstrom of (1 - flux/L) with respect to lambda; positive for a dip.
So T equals 3.5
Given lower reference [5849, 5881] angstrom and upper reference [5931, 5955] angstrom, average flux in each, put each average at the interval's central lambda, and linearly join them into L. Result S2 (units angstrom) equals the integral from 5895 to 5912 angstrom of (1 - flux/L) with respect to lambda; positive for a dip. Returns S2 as 0.6 angstrom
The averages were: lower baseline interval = 149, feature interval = 143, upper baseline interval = 147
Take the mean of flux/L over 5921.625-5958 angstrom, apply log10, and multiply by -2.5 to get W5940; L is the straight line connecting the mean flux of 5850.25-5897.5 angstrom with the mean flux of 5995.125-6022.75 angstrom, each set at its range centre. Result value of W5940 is -0.05 mag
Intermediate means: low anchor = 143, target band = 149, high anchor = 142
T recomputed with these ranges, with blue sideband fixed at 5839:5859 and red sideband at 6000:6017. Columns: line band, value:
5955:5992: -1.6 angstrom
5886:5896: 1.3 angstrom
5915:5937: -1.0 angstrom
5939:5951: 0.1 angstrom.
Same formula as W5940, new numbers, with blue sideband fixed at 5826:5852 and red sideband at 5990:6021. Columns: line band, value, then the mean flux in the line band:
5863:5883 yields -0.04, 153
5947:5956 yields -0.03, 148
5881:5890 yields 0.07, 137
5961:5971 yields -0.05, 150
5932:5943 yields -0.01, 147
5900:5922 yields 0.00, 147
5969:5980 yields -0.06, 152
